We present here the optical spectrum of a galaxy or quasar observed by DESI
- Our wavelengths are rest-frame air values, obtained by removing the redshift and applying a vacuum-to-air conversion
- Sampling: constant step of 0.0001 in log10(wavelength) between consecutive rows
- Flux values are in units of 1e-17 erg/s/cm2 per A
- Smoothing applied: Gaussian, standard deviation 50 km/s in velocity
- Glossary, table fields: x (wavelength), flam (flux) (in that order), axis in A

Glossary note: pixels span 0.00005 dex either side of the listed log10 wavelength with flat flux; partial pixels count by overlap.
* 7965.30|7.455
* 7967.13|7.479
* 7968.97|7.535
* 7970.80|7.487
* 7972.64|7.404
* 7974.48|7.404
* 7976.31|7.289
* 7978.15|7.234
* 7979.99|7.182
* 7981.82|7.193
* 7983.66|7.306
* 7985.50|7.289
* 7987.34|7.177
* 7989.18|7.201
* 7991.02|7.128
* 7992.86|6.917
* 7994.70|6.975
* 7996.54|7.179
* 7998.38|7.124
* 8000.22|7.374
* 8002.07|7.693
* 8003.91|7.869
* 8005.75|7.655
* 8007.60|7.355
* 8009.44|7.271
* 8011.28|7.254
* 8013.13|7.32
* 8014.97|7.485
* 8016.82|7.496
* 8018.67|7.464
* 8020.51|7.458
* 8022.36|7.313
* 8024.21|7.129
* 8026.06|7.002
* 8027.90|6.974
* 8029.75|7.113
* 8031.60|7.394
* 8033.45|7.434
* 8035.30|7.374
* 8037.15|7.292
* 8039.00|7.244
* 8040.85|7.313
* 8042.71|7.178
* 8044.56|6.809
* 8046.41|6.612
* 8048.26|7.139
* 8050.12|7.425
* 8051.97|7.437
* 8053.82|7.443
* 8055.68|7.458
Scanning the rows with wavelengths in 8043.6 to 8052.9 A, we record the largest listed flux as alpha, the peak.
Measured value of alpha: 7.437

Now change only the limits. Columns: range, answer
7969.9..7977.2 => 7.487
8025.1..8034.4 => 7.434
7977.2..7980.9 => 7.234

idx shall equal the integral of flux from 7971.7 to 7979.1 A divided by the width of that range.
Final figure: 7.32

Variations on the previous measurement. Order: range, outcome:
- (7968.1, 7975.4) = 7.46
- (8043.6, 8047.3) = 6.72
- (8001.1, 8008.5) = 7.63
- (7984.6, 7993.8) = 7.14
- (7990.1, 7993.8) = 7.02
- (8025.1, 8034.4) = 7.19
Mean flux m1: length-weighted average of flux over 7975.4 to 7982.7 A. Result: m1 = 7.23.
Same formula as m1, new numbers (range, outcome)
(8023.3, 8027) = 7.08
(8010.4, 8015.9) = 7.35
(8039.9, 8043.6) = 7.23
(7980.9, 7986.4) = 7.27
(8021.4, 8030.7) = 7.11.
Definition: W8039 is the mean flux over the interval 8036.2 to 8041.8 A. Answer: 7.28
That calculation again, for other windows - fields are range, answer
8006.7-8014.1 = 7.31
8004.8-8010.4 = 7.44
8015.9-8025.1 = 7.37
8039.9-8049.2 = 7.01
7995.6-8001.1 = 7.23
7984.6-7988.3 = 7.23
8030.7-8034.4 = 7.41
